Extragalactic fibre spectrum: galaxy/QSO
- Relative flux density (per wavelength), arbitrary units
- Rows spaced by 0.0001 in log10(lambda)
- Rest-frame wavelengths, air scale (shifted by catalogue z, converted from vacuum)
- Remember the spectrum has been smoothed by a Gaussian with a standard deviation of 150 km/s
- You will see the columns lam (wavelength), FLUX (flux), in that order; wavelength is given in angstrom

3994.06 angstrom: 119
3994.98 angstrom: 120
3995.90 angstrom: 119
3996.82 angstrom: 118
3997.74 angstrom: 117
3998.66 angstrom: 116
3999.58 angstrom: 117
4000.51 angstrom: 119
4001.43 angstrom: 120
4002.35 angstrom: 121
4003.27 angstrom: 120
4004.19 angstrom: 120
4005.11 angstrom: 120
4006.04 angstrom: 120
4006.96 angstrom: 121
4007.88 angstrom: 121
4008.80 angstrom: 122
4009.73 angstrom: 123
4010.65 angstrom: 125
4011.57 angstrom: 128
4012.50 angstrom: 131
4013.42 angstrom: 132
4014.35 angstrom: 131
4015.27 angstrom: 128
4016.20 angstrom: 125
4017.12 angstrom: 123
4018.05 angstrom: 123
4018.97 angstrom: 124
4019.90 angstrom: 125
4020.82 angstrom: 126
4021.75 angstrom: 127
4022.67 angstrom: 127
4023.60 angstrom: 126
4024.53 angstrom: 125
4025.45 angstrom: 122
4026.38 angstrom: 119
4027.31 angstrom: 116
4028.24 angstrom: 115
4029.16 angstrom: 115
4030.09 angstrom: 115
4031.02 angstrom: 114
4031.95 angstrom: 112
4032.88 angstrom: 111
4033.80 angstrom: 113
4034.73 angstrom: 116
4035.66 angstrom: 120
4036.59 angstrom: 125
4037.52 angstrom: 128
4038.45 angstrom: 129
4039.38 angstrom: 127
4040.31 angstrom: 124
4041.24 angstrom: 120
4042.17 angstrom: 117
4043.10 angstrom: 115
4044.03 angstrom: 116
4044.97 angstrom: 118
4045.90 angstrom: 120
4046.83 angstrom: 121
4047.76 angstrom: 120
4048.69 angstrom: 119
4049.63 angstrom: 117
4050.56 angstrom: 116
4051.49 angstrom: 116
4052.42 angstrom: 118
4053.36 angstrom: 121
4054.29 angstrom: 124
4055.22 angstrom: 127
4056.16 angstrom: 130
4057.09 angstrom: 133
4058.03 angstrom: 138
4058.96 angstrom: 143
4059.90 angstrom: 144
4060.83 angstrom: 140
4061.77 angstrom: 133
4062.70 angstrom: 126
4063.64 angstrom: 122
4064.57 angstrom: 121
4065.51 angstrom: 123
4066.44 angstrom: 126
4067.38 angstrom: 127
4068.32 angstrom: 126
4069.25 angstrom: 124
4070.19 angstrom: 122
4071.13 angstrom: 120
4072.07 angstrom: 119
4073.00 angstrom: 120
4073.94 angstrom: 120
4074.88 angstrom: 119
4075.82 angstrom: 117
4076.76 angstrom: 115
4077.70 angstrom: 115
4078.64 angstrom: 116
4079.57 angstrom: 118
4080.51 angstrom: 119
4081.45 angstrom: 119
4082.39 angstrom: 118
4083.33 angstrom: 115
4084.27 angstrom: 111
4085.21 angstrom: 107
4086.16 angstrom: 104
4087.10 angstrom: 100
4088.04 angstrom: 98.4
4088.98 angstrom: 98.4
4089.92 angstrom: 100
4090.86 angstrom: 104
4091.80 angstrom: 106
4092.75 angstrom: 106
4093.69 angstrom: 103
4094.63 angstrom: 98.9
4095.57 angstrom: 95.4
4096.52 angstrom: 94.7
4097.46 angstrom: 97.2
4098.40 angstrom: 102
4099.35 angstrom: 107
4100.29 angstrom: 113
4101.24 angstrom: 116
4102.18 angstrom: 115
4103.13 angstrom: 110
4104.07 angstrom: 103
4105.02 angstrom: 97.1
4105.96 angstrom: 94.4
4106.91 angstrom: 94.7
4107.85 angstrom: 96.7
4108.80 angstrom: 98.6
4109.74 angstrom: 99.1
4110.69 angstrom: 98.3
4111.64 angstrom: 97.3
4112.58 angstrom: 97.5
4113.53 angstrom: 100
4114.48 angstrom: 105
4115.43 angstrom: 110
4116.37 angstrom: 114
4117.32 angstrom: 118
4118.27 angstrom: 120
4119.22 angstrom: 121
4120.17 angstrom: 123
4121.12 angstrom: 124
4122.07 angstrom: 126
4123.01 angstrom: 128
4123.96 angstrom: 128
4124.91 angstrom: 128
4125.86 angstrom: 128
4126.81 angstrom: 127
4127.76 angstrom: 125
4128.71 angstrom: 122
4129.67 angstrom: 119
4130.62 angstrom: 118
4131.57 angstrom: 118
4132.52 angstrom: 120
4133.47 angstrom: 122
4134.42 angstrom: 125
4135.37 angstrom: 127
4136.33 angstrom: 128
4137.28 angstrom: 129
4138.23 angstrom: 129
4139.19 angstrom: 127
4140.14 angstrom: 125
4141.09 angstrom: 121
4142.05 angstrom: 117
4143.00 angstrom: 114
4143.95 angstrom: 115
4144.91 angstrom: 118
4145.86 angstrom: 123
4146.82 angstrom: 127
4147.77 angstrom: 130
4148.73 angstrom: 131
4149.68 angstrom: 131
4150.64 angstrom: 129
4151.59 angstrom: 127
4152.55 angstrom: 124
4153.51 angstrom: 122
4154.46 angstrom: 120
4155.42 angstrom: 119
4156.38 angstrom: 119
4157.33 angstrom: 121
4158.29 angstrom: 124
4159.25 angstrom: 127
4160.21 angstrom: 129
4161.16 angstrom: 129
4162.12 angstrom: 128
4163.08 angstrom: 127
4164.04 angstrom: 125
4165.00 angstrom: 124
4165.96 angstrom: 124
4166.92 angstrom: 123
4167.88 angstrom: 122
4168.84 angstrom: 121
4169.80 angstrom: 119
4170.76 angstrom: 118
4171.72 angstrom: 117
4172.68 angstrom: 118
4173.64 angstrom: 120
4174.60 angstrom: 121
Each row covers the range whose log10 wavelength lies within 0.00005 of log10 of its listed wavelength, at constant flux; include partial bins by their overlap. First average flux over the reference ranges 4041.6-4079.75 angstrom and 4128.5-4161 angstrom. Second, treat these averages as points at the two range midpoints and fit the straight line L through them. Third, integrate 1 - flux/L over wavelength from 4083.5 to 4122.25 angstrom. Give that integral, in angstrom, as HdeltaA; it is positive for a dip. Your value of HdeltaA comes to 5.6 angstrom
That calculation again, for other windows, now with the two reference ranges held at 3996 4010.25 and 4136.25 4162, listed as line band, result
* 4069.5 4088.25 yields 1.1 angstrom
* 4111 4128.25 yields 0.8 angstrom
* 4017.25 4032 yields -0.1 angstrom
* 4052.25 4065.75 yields -0.9 angstrom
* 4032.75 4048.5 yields 0.1 angstrom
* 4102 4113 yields 2.1 angstrom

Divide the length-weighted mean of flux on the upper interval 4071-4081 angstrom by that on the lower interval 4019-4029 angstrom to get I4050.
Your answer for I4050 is 1.0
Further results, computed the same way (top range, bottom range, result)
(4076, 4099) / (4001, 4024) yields 0.86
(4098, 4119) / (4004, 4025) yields 0.84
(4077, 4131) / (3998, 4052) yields 0.91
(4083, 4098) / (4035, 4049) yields 0.84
